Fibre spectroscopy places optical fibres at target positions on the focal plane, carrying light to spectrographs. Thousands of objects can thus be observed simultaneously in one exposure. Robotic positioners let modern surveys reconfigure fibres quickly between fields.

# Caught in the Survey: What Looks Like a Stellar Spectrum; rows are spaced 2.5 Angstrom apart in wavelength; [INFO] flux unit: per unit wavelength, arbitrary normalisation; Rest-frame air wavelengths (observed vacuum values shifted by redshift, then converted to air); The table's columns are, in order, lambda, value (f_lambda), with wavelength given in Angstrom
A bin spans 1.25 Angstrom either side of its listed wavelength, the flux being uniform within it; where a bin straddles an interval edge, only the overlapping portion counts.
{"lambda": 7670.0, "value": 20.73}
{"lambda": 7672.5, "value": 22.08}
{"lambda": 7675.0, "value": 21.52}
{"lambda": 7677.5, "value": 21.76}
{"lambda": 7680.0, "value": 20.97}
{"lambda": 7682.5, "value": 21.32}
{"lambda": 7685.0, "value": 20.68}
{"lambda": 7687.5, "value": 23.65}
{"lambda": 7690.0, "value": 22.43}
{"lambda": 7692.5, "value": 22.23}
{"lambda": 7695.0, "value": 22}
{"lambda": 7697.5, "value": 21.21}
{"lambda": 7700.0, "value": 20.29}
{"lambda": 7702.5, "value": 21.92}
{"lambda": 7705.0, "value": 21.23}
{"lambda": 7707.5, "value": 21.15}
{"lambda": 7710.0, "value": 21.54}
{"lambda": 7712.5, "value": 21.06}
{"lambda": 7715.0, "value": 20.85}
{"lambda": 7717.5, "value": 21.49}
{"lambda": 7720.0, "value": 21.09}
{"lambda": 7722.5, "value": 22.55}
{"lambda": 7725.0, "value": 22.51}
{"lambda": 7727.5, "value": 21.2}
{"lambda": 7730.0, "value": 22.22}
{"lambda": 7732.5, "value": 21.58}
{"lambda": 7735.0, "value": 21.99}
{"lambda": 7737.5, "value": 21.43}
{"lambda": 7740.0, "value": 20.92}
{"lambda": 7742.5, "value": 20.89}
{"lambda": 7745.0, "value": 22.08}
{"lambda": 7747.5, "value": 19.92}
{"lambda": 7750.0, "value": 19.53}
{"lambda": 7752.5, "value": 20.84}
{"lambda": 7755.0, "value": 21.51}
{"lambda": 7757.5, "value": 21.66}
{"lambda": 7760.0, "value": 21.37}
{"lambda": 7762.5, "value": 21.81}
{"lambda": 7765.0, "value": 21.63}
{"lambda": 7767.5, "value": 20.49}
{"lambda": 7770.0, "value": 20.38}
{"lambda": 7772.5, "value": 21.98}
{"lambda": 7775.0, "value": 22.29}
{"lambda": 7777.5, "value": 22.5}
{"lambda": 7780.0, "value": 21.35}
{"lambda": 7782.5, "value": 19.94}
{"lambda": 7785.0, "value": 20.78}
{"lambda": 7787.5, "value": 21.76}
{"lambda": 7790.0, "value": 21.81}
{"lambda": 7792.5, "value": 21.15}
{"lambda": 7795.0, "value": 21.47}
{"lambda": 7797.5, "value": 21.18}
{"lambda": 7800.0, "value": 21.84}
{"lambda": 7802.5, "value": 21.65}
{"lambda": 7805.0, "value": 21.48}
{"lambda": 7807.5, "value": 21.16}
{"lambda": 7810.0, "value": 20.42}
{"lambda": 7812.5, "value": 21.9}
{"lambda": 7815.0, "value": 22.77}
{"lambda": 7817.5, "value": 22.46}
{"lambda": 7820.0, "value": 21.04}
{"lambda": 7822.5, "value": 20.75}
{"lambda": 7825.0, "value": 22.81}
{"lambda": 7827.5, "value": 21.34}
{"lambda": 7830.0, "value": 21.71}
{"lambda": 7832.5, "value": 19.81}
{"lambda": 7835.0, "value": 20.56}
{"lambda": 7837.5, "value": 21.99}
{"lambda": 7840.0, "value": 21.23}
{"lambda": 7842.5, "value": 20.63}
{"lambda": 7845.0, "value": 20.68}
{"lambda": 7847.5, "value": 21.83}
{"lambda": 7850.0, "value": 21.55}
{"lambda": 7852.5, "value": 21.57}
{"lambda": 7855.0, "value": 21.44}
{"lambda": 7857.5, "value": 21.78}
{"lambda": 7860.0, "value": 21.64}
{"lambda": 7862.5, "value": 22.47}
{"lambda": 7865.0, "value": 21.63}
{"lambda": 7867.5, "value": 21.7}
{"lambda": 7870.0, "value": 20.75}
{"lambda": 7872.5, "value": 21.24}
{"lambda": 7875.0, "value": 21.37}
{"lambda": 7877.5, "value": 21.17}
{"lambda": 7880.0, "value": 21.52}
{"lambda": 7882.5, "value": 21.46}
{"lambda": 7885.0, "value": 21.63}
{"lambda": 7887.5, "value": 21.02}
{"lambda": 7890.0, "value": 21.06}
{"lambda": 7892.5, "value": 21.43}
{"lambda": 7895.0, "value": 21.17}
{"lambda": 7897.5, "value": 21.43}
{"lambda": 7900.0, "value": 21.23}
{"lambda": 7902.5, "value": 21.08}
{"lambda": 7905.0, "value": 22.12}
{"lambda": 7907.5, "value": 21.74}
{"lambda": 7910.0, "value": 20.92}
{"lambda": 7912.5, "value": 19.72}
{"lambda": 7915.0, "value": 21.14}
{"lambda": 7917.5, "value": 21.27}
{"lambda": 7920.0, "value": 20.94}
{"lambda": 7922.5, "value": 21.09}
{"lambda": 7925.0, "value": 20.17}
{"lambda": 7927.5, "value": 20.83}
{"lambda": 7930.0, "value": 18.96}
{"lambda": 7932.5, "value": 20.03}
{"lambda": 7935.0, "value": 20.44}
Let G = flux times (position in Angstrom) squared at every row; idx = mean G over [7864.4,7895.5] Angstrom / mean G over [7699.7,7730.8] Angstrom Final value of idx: 1.03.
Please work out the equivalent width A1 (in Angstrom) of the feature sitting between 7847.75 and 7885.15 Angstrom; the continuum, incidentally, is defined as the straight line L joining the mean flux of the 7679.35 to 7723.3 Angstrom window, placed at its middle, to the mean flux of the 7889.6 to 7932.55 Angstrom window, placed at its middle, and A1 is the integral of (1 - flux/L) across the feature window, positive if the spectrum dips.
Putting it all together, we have -0.8 Angstrom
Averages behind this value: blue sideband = 21.5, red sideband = 20.9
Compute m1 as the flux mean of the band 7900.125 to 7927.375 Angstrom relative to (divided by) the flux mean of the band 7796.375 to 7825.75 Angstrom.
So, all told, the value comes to 1.0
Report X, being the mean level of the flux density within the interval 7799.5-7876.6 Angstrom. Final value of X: 21.5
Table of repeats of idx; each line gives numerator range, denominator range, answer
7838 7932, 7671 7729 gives 1.03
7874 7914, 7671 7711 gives 1.04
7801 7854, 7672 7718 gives 1.03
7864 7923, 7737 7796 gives 1.03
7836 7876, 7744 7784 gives 1.04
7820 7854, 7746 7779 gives 1.02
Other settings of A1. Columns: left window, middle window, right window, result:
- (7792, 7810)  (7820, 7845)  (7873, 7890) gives 0.2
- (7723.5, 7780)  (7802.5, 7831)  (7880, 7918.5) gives -0.4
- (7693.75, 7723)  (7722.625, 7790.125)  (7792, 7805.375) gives 0.2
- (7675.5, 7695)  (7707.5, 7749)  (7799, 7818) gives 0.7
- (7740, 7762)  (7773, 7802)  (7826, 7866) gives -0.5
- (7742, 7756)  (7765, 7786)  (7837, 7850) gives -0.3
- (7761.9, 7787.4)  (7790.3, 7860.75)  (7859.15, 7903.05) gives -0.2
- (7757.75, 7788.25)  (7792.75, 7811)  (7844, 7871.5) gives 0.1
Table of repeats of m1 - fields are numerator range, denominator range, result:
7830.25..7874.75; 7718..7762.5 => 1.00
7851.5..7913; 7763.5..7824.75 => 1.00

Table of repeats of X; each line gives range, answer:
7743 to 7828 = 21.4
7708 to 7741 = 21.6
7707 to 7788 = 21.3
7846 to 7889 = 21.5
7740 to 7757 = 20.8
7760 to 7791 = 21.4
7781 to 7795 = 21.1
